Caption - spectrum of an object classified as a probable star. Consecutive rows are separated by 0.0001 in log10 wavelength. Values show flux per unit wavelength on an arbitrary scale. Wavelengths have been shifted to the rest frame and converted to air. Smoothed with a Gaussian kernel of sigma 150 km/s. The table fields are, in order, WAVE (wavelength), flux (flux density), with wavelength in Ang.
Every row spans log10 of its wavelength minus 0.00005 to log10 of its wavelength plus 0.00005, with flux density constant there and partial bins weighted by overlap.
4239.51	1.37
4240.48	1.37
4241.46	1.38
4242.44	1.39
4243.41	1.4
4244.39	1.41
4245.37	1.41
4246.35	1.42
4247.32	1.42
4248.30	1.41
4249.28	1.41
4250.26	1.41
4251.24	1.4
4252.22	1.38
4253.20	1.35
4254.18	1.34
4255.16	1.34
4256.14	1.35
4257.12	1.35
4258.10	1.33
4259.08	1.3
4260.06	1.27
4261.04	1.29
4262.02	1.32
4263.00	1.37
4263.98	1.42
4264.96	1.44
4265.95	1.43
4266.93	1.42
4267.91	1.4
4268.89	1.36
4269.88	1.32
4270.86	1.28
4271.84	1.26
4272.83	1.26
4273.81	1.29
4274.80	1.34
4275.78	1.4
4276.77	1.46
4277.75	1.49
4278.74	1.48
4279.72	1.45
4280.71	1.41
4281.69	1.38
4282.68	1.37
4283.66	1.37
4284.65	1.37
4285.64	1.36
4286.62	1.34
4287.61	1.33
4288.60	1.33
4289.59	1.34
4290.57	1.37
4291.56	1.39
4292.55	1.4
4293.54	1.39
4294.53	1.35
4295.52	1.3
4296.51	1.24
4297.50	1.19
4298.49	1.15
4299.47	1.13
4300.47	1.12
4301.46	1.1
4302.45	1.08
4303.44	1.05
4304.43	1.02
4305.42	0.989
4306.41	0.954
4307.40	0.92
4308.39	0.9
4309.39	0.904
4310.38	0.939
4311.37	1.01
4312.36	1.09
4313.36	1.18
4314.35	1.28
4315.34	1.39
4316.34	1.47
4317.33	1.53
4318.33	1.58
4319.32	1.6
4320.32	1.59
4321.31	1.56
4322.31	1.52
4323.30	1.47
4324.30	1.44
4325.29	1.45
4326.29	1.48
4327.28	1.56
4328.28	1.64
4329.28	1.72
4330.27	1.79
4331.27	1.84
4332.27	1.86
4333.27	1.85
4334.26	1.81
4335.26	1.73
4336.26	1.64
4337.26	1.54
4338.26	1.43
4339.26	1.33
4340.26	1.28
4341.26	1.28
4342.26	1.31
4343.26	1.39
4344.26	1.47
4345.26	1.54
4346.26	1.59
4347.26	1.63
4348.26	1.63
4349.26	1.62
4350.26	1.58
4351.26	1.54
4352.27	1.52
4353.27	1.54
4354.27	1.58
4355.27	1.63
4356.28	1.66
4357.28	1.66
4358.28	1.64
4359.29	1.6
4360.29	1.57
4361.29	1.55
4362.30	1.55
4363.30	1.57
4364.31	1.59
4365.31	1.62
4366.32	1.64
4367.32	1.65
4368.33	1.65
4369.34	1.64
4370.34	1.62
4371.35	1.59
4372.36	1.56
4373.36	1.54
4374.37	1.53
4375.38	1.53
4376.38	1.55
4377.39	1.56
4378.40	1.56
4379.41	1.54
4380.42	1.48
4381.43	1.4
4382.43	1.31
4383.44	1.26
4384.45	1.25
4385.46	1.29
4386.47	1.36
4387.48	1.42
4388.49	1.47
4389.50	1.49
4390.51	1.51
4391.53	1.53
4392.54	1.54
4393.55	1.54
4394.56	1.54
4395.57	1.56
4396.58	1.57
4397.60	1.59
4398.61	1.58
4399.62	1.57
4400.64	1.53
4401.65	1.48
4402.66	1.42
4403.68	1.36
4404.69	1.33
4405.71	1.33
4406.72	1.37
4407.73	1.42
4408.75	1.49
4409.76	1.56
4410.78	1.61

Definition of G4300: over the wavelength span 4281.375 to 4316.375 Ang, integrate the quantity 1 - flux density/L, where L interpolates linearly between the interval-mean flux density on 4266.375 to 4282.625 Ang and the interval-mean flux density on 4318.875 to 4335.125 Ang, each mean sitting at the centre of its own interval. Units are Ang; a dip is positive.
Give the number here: 6.75 Ang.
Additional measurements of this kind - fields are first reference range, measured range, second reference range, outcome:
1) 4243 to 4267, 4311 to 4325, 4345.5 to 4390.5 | 0.5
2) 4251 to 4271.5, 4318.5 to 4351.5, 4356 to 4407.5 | -2.6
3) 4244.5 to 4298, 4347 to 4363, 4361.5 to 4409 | -1.4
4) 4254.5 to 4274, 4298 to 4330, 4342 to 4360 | 4.2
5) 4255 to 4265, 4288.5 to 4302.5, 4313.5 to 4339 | 2.0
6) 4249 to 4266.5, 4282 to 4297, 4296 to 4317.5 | -1.9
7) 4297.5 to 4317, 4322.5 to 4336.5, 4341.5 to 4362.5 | -3.5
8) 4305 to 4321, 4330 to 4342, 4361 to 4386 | -2.5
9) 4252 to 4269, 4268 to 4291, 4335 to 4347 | 0.3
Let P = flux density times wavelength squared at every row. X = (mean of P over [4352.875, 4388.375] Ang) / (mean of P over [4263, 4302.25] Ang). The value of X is 1.19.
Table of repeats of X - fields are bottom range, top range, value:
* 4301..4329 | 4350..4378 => 1.27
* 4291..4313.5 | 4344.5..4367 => 1.46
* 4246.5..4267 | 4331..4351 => 1.19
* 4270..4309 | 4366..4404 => 1.24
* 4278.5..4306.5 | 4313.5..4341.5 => 1.25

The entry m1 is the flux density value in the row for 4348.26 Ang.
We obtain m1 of 1.63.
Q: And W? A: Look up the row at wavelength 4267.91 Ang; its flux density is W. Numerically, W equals 1.4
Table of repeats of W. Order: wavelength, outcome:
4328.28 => 1.64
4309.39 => 0.904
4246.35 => 1.42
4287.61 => 1.33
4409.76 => 1.56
